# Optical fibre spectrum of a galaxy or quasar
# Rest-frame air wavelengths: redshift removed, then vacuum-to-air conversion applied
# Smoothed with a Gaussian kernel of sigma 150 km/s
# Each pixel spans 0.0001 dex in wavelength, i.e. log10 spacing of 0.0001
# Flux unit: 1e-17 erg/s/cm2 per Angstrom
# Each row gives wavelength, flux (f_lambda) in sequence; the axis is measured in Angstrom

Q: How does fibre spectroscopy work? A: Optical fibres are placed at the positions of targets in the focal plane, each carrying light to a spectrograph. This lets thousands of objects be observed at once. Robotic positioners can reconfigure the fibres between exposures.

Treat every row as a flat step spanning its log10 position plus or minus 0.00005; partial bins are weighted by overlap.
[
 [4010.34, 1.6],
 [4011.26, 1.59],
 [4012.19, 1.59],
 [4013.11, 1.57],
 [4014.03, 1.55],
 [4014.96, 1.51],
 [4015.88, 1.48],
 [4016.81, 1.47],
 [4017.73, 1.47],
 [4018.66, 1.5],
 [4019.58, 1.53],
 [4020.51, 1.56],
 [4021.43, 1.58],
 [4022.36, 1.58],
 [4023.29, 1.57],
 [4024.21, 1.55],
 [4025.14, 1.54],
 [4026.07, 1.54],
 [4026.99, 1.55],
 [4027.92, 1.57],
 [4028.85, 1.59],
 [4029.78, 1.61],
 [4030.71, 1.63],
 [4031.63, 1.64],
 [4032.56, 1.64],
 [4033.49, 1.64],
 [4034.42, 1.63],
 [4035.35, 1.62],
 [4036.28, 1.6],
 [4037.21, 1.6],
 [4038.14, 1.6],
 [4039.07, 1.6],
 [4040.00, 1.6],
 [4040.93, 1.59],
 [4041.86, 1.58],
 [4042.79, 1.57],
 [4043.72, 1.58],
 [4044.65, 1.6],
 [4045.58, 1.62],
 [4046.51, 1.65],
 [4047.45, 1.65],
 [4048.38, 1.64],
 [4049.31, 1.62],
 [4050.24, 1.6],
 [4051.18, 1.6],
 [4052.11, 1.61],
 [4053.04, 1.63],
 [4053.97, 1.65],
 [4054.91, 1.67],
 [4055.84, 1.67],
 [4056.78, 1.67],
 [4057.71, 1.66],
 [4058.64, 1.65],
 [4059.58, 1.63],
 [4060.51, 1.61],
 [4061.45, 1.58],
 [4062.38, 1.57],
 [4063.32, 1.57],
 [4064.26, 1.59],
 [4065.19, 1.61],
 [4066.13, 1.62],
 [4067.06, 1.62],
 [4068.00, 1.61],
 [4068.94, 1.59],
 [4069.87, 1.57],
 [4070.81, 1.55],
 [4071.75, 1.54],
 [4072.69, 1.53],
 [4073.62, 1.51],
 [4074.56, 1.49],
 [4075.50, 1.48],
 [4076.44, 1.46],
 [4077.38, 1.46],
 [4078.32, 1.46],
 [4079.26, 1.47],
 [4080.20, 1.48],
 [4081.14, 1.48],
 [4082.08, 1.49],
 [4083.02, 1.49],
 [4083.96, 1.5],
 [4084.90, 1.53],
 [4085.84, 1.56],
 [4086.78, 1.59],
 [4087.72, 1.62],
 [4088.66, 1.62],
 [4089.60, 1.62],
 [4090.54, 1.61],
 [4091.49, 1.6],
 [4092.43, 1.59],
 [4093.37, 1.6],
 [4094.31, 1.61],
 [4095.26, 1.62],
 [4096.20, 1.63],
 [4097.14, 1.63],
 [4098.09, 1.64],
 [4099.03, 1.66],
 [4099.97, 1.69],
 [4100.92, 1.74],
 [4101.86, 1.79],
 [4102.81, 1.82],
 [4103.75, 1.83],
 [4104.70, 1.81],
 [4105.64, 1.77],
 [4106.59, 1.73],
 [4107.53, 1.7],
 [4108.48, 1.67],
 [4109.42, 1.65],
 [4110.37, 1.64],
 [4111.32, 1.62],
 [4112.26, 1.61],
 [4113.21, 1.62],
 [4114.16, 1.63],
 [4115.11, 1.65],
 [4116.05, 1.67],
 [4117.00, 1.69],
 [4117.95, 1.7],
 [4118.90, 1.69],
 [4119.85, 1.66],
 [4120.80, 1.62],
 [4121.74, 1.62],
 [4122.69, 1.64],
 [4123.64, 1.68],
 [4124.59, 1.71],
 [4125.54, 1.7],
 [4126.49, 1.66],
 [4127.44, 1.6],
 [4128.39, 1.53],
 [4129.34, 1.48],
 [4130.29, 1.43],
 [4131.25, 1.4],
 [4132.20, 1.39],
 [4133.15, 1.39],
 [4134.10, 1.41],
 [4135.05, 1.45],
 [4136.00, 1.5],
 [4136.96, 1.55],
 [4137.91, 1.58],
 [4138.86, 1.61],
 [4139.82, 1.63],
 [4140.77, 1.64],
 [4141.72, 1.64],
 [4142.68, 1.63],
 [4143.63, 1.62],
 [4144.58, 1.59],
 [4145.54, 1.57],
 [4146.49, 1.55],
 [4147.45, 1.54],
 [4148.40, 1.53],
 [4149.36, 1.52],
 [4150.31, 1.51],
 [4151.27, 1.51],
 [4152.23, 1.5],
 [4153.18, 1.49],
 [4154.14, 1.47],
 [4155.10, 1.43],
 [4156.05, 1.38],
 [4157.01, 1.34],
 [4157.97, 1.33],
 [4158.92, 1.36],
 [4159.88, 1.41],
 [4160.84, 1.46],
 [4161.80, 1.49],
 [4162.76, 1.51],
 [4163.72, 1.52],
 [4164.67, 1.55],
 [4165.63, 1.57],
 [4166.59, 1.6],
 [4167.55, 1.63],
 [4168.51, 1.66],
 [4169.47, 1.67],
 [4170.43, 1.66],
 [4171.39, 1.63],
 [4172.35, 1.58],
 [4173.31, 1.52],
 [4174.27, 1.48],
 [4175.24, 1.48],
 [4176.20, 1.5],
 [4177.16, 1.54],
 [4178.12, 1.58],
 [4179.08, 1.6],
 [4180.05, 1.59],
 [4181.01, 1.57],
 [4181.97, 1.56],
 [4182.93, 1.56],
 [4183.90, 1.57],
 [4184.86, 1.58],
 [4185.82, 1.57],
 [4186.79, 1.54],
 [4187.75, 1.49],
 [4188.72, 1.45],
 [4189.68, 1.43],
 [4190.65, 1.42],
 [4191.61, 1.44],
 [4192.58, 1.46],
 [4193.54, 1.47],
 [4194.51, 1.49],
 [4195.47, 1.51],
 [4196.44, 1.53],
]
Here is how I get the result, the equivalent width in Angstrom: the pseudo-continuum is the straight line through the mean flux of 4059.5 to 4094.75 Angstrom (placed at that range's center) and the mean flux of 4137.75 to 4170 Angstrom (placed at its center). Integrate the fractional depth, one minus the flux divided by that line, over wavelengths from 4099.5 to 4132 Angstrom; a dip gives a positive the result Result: -2.4 Angstrom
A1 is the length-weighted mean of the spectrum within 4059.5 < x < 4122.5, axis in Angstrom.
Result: 1.61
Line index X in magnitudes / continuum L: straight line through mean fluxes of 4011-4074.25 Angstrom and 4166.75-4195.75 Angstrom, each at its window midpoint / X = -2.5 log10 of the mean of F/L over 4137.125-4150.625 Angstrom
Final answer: -0.02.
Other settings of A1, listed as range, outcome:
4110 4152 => 1.58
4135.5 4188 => 1.54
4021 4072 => 1.6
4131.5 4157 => 1.52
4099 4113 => 1.72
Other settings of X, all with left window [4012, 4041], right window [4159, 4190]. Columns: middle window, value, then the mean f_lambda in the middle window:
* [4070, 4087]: 0.04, 1.5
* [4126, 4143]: 0.02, 1.53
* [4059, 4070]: -0.02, 1.6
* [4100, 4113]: -0.11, 1.72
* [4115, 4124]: -0.07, 1.66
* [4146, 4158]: 0.05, 1.47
